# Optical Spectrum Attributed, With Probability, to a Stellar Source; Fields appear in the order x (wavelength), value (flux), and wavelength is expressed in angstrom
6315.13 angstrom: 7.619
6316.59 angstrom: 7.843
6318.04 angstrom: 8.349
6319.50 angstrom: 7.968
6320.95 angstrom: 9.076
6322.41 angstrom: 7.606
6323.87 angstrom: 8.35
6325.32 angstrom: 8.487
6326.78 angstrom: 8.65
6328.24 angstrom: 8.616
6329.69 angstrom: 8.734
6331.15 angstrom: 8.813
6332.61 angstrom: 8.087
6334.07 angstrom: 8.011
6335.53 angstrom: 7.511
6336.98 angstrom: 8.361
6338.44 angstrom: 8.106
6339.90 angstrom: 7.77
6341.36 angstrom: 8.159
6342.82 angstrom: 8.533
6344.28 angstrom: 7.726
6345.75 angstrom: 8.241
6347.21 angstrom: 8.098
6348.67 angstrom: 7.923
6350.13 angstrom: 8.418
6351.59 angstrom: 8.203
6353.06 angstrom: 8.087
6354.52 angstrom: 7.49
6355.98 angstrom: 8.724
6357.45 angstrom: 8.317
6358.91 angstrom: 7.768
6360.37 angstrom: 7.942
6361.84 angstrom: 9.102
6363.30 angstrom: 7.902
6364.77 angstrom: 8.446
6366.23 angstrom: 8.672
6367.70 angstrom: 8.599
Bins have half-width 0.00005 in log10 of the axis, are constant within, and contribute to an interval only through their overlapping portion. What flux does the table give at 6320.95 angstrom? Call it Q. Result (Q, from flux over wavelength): 9.076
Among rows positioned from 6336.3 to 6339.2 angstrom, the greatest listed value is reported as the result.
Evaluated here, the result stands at 8.361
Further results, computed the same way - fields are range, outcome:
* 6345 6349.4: 8.241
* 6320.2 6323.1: 9.076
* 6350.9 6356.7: 8.724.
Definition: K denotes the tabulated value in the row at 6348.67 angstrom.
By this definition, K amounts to 7.923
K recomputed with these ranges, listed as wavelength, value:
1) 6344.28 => 7.726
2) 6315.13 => 7.619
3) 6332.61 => 8.087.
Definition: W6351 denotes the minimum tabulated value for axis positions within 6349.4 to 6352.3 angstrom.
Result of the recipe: 8.203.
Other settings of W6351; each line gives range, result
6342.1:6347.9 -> 7.726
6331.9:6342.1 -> 7.511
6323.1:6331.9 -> 8.35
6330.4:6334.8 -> 8.011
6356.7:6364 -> 7.768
